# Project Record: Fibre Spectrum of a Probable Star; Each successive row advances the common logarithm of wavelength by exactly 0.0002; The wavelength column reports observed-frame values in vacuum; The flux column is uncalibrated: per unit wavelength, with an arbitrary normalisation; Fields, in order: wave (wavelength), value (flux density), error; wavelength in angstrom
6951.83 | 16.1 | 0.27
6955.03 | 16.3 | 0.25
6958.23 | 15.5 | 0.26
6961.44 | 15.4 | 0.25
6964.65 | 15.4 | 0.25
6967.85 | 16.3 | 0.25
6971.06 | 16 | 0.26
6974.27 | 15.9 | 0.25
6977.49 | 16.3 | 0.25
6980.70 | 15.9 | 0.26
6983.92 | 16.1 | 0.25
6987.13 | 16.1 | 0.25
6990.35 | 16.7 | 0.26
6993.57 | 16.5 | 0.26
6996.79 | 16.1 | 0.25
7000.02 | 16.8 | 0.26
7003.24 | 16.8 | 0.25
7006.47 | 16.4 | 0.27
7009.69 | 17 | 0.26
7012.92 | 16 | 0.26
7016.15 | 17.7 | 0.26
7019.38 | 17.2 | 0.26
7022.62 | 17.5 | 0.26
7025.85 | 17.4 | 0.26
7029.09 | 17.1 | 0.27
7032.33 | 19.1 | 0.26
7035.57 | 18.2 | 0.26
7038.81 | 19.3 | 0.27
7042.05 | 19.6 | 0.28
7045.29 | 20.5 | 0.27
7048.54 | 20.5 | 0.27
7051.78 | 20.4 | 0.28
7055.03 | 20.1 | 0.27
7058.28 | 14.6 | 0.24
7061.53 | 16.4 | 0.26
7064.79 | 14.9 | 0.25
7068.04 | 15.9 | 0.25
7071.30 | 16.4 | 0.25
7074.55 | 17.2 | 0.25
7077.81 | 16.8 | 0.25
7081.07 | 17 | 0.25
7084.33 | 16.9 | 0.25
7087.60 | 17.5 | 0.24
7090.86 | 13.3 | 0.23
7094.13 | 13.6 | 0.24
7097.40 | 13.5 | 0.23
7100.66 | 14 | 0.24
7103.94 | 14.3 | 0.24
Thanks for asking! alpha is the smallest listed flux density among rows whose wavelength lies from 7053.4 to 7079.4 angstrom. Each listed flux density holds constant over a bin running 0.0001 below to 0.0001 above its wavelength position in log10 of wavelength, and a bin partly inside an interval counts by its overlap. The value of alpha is 14.6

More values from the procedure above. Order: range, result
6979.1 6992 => 15.9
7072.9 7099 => 13.3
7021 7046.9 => 17.1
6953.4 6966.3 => 15.4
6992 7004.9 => 16.1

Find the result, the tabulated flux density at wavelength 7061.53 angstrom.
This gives 16.4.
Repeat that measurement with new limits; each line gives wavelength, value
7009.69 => 17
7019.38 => 17.2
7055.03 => 20.1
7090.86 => 13.3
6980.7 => 15.9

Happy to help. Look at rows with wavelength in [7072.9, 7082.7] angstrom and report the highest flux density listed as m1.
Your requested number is 17.2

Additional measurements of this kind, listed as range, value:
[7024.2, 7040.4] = 19.3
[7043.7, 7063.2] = 20.5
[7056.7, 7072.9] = 16.4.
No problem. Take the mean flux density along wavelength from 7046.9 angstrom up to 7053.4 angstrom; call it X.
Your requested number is 20.5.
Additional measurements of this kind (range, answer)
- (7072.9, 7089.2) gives 17.1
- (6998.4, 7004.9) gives 16.8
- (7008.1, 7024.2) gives 17.1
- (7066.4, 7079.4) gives 16.6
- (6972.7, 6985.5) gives 16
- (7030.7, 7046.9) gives 19.3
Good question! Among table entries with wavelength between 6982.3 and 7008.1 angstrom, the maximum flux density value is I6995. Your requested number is 16.8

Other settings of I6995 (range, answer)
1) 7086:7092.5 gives 17.5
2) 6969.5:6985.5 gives 16.3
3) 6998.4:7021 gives 17.7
